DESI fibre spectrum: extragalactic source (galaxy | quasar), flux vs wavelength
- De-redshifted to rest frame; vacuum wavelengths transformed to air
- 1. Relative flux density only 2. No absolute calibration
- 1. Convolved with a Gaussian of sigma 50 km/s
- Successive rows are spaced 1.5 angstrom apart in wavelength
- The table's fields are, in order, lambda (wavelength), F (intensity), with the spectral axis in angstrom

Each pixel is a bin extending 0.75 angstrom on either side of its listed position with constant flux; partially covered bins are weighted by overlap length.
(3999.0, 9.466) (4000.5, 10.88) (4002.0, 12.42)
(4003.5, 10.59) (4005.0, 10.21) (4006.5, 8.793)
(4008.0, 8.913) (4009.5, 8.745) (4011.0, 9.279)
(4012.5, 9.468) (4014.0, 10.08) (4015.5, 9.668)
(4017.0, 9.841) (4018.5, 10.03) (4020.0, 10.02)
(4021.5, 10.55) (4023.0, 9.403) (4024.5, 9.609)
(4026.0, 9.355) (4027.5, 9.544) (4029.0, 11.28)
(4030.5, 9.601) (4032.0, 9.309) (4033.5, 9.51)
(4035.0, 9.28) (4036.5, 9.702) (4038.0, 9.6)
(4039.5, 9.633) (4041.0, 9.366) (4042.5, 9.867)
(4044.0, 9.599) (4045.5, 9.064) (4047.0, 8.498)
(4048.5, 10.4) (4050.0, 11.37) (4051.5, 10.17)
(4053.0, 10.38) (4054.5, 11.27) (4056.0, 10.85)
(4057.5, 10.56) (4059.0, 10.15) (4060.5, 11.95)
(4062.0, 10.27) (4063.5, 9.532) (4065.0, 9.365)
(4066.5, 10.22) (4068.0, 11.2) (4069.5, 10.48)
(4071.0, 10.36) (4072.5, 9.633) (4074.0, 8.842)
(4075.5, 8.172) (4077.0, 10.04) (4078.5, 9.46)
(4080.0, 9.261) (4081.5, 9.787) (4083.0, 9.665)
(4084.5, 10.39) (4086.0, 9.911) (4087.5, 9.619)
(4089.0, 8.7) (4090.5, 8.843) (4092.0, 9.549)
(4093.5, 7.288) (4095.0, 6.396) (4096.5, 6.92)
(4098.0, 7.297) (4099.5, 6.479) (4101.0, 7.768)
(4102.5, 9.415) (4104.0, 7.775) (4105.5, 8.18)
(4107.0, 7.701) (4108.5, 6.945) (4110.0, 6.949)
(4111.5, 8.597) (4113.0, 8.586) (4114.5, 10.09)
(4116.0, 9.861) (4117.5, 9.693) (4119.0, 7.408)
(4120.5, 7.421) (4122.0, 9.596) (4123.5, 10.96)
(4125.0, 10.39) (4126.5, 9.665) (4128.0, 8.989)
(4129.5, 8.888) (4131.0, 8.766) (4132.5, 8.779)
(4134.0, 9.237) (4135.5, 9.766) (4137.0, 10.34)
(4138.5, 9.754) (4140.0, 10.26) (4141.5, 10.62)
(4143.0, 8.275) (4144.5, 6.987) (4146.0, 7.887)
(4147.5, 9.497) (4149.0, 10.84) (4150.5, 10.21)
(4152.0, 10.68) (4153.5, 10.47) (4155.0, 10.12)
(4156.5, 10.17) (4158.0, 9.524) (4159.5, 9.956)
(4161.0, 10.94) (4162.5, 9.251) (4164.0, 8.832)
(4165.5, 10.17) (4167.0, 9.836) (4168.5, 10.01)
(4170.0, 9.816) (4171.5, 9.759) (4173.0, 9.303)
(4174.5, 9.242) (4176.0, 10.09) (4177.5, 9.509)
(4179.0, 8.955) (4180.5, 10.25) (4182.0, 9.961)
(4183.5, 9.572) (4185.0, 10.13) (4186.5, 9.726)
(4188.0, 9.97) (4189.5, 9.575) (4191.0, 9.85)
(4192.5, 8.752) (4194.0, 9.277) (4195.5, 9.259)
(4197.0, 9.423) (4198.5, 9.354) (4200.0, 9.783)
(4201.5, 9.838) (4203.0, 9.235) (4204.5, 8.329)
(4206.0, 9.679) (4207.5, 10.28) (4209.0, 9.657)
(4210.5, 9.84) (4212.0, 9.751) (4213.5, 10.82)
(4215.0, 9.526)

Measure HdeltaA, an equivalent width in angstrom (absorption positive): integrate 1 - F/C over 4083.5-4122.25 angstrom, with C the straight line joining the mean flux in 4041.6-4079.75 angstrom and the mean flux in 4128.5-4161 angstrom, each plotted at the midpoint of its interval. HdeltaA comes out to 5.8 angstrom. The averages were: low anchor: 10.1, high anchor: 9.6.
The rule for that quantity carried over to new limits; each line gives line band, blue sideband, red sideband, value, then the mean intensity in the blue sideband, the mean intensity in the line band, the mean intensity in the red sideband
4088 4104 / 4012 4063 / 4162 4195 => 3.2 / 9.98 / 7.89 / 9.63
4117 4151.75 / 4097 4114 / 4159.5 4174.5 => -2.4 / 7.81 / 9.33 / 9.75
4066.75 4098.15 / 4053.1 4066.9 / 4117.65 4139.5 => 2.8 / 10.5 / 9.19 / 9.31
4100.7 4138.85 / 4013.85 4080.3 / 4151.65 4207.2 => 3.4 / 9.92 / 8.91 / 9.69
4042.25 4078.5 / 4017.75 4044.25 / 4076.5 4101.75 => -3.5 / 9.74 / 10.1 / 8.66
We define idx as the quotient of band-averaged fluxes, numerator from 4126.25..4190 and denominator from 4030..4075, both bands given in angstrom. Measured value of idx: 0.96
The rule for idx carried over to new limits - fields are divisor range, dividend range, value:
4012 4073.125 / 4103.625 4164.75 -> 0.92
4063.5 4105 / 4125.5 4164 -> 1.07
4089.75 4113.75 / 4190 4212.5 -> 1.22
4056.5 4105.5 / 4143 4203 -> 1.05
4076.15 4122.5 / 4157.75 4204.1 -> 1.13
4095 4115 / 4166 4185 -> 1.24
